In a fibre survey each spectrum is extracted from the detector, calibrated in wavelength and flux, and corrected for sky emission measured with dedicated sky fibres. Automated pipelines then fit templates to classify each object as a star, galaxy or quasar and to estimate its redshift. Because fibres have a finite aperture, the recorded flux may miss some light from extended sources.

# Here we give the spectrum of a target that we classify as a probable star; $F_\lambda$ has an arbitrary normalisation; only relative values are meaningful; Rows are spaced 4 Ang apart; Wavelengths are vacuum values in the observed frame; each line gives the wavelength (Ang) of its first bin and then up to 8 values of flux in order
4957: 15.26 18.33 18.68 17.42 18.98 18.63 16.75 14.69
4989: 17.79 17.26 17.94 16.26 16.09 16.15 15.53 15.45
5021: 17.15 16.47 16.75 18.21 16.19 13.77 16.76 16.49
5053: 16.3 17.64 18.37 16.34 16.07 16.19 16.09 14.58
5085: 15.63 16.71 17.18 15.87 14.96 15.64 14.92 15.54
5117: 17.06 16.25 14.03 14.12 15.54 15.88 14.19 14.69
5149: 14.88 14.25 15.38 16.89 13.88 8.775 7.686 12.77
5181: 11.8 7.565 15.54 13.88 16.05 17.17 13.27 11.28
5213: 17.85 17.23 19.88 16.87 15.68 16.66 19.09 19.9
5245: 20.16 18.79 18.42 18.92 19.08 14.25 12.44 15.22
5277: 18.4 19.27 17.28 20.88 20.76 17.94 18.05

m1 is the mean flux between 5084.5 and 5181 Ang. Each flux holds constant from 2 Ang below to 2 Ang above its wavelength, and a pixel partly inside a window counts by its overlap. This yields 14.6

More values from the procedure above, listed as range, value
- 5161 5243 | 14.7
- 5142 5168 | 14.7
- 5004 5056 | 16.3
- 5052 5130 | 16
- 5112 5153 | 15.2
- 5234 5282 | 17.8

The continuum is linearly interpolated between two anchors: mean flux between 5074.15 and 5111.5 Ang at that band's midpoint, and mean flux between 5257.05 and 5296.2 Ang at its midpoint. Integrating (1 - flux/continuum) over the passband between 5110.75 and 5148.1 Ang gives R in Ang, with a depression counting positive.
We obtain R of 2.0 Ang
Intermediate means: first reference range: 15.7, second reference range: 17.6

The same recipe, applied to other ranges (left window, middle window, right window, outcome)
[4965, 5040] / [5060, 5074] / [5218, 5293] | 0.4 Ang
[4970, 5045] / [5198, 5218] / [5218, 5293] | 2.7 Ang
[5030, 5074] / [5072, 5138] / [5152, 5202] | -2.4 Ang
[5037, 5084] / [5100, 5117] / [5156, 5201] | -0.7 Ang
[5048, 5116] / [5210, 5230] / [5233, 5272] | 0.2 Ang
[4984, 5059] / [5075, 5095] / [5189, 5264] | 0.8 Ang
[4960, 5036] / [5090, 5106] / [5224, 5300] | 1.3 Ang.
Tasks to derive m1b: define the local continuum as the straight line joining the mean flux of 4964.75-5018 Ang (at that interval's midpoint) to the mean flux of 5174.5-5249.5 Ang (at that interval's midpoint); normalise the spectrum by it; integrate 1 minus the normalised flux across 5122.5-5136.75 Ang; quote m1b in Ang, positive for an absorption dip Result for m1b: 1.24 Ang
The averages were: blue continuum 16.9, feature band 14.8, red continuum 15.8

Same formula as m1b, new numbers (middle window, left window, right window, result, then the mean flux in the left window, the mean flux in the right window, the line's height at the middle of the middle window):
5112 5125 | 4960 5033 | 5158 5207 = -1.46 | 17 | 13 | 14.4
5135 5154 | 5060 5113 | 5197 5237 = 1.57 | 16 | 16.3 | 16.1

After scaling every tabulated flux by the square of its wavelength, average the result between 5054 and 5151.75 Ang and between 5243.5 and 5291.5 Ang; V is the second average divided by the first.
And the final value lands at 1.20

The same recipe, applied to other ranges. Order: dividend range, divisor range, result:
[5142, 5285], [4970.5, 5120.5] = 1.01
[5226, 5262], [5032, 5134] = 1.23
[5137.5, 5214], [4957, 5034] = 0.86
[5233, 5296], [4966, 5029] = 1.19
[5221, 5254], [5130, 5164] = 1.25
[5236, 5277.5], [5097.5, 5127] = 1.20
